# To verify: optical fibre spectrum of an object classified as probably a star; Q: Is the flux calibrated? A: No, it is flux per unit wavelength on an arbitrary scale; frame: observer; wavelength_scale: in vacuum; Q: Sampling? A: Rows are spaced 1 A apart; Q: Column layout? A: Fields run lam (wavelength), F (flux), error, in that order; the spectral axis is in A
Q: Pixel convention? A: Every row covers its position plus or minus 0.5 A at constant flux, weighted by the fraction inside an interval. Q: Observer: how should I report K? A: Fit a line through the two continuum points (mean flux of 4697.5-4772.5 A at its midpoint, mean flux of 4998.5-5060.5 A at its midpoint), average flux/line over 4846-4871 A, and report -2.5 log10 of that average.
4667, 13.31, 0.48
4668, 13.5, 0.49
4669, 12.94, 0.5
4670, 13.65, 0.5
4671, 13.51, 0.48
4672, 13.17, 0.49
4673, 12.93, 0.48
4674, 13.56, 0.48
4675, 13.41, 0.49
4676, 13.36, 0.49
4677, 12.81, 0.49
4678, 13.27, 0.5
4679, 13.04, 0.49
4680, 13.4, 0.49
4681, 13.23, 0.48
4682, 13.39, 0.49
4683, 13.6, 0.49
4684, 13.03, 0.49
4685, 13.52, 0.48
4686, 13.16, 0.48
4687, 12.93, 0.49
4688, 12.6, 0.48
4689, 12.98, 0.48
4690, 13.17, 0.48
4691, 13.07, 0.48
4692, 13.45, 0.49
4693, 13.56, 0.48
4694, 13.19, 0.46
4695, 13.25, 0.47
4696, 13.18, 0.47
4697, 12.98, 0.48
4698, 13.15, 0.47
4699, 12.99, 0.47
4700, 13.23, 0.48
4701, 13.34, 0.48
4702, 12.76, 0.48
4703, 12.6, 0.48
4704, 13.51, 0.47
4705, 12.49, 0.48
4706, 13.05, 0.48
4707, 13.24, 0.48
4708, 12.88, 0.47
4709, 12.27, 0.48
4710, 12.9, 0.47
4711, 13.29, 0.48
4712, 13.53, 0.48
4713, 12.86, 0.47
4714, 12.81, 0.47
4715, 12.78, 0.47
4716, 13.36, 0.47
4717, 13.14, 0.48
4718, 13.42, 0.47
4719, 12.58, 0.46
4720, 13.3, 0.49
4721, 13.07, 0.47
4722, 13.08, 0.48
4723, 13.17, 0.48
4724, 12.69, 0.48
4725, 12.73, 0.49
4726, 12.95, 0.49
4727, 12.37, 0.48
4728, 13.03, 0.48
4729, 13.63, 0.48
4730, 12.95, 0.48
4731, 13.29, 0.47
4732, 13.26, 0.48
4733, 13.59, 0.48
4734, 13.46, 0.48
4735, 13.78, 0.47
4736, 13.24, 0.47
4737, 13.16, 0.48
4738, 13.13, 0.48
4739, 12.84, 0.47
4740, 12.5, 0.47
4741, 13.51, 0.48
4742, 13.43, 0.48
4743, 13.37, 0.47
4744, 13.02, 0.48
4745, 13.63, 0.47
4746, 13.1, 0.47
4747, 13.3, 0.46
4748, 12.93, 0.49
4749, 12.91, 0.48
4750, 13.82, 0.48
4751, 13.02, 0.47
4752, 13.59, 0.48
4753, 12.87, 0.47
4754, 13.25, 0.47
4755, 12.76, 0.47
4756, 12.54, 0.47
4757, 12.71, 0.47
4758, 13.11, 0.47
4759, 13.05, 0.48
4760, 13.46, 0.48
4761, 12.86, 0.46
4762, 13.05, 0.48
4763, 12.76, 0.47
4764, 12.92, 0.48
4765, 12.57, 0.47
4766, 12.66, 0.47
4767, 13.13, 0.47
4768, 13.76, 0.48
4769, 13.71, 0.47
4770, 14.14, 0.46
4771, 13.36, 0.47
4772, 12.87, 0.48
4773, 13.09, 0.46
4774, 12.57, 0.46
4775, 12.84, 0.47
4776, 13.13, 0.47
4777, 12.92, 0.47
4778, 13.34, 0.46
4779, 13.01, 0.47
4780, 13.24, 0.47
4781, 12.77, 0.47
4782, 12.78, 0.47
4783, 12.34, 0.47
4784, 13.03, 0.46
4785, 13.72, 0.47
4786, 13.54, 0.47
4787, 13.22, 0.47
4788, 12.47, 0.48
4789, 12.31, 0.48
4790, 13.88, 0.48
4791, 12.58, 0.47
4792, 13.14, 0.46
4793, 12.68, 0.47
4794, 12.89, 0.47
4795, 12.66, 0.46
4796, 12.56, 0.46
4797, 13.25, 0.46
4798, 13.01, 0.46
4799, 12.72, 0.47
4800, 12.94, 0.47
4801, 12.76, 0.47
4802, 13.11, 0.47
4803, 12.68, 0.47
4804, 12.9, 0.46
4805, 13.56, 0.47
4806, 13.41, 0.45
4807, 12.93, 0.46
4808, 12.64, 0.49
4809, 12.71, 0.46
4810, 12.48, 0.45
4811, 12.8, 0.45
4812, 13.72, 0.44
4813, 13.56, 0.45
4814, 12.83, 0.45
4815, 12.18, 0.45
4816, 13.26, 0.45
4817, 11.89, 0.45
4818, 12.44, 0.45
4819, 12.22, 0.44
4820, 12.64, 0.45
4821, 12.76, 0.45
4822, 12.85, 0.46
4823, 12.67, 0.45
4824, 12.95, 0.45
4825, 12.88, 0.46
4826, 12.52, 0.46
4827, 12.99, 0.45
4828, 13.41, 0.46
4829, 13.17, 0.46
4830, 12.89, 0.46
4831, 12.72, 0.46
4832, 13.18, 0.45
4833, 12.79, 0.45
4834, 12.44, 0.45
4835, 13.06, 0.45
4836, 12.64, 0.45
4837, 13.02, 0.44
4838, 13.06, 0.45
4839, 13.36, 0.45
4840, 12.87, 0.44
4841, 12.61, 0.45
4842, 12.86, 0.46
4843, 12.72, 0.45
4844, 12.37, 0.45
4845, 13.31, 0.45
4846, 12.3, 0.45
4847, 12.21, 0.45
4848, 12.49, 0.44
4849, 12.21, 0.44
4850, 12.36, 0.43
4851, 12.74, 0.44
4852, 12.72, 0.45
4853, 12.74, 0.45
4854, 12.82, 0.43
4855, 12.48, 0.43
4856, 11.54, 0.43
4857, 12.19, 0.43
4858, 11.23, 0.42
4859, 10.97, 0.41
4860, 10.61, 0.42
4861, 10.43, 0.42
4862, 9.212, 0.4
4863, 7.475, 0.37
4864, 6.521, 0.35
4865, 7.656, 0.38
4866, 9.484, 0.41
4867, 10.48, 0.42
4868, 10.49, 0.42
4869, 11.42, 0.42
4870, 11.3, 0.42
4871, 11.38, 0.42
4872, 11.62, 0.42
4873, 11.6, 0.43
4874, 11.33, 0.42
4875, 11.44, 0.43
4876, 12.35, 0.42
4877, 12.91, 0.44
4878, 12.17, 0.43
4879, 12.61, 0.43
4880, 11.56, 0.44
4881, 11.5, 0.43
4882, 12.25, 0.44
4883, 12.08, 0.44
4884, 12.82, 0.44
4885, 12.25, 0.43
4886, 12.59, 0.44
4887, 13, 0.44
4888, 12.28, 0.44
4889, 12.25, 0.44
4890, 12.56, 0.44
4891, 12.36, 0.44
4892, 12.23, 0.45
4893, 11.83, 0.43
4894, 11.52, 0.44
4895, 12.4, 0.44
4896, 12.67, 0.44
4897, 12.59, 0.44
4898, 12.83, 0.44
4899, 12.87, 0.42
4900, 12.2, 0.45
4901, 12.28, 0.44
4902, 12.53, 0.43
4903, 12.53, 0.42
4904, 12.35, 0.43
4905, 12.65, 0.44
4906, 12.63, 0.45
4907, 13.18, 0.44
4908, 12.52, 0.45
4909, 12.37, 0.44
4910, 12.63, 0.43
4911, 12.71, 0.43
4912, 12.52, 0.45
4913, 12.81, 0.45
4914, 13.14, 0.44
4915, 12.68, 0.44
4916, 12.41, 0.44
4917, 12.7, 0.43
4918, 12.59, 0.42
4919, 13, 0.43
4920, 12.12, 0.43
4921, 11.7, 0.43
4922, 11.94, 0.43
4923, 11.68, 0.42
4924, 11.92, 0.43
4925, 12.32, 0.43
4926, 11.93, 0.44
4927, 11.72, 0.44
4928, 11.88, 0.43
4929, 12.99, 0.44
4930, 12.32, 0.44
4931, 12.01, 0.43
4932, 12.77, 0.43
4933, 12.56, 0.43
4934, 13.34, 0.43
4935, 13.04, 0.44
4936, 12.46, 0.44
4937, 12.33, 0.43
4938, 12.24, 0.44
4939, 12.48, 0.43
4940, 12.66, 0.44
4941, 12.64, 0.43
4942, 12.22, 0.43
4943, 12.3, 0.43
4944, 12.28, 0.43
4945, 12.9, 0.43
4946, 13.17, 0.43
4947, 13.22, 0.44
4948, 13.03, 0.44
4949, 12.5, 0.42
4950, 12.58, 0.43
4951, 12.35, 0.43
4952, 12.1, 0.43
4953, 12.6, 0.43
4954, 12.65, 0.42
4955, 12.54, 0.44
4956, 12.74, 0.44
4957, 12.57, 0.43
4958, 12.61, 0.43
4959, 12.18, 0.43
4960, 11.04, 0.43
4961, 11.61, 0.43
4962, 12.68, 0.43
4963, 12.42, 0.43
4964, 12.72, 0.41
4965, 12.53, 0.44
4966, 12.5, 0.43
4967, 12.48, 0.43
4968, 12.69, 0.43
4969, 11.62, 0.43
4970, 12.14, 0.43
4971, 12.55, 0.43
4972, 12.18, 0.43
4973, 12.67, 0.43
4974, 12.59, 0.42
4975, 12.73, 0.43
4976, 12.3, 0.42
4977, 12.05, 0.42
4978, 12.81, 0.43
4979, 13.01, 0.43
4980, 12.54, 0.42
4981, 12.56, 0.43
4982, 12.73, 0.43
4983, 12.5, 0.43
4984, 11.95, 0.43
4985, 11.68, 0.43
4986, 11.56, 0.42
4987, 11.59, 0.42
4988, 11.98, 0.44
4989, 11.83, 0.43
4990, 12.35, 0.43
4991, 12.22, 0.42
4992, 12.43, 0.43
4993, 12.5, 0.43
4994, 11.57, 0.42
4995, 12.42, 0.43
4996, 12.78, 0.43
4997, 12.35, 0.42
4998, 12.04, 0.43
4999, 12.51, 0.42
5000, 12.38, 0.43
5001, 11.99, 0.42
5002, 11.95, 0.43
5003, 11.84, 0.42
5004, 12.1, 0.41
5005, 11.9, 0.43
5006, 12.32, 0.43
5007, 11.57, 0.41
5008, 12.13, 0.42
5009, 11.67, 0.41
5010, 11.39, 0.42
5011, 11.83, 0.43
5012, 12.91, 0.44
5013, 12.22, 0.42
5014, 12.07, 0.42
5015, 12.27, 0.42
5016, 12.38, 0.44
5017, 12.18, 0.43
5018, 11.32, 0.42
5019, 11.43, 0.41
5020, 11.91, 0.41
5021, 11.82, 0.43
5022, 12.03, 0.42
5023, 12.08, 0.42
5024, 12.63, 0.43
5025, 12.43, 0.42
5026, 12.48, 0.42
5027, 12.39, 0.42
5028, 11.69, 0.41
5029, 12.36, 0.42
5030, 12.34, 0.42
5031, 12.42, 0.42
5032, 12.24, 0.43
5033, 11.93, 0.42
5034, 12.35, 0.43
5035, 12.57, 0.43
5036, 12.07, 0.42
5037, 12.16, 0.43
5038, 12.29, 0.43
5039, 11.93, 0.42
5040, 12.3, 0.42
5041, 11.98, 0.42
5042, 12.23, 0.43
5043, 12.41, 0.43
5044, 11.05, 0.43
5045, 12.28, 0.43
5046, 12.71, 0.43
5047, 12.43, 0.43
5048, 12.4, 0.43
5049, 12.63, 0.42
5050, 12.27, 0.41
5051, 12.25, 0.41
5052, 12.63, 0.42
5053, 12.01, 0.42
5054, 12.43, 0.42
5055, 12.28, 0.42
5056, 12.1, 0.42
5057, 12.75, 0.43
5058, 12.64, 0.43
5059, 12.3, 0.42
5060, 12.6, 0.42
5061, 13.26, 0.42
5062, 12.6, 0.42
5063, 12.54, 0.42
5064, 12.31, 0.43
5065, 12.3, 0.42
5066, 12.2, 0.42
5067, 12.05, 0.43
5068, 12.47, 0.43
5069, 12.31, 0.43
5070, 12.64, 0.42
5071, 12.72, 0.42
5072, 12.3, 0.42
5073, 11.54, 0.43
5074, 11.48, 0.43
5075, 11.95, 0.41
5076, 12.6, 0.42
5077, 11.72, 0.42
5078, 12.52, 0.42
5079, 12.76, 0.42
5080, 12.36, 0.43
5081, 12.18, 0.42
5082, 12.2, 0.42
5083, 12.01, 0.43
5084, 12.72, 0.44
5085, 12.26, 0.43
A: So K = 0.16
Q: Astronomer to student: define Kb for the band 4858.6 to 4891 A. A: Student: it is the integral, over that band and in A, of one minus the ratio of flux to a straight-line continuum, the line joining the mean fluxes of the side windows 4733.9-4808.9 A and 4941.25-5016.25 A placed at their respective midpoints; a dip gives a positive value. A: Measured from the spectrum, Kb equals 3.7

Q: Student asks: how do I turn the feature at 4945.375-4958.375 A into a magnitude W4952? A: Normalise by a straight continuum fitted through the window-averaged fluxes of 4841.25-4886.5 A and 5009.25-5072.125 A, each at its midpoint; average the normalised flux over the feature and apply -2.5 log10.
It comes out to -0.07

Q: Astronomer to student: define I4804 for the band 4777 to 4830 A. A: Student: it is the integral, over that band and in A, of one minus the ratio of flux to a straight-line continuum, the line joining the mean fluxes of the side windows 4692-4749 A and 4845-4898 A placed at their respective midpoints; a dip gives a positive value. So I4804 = -2.6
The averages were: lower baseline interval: 13.1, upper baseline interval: 11.6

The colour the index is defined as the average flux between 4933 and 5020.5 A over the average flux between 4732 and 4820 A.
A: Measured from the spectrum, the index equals 0.94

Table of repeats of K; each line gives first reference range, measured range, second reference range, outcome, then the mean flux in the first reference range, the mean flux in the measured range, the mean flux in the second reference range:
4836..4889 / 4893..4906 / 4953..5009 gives -0.05 mag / 11.7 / 12.4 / 12.3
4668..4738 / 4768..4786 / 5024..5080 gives -0.01 mag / 13.1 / 13.1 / 12.3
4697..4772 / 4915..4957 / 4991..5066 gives 0.00 mag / 13.1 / 12.5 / 12.2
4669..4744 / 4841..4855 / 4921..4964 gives 0.01 mag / 13.1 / 12.6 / 12.4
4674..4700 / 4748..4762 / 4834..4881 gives -0.04 mag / 13.2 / 13.1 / 11.7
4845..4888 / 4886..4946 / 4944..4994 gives -0.05 mag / 11.5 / 12.5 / 12.4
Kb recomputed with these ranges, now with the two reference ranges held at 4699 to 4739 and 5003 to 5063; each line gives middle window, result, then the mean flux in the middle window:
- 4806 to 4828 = 0.0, 12.8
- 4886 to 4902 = 0.2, 12.4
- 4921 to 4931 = 0.4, 12.1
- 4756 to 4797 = -0.3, 13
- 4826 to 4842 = -0.2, 12.9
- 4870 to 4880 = 0.6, 11.9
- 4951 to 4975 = 0.1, 12.4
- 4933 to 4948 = -0.3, 12.7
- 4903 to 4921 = -0.1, 12.6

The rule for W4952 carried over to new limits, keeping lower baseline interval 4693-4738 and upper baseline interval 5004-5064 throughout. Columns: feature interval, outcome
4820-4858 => 0.00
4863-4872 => 0.28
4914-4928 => 0.03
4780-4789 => -0.01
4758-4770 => -0.01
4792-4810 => 0.00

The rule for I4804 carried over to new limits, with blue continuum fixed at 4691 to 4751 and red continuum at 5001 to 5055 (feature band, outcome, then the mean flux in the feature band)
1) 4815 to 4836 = 0.0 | 12.8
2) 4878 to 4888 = 0.2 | 12.3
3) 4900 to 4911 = 0.0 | 12.6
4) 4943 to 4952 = -0.2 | 12.7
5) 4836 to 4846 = -0.1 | 12.9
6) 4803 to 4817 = -0.1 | 12.9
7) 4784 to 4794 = -0.1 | 13.1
